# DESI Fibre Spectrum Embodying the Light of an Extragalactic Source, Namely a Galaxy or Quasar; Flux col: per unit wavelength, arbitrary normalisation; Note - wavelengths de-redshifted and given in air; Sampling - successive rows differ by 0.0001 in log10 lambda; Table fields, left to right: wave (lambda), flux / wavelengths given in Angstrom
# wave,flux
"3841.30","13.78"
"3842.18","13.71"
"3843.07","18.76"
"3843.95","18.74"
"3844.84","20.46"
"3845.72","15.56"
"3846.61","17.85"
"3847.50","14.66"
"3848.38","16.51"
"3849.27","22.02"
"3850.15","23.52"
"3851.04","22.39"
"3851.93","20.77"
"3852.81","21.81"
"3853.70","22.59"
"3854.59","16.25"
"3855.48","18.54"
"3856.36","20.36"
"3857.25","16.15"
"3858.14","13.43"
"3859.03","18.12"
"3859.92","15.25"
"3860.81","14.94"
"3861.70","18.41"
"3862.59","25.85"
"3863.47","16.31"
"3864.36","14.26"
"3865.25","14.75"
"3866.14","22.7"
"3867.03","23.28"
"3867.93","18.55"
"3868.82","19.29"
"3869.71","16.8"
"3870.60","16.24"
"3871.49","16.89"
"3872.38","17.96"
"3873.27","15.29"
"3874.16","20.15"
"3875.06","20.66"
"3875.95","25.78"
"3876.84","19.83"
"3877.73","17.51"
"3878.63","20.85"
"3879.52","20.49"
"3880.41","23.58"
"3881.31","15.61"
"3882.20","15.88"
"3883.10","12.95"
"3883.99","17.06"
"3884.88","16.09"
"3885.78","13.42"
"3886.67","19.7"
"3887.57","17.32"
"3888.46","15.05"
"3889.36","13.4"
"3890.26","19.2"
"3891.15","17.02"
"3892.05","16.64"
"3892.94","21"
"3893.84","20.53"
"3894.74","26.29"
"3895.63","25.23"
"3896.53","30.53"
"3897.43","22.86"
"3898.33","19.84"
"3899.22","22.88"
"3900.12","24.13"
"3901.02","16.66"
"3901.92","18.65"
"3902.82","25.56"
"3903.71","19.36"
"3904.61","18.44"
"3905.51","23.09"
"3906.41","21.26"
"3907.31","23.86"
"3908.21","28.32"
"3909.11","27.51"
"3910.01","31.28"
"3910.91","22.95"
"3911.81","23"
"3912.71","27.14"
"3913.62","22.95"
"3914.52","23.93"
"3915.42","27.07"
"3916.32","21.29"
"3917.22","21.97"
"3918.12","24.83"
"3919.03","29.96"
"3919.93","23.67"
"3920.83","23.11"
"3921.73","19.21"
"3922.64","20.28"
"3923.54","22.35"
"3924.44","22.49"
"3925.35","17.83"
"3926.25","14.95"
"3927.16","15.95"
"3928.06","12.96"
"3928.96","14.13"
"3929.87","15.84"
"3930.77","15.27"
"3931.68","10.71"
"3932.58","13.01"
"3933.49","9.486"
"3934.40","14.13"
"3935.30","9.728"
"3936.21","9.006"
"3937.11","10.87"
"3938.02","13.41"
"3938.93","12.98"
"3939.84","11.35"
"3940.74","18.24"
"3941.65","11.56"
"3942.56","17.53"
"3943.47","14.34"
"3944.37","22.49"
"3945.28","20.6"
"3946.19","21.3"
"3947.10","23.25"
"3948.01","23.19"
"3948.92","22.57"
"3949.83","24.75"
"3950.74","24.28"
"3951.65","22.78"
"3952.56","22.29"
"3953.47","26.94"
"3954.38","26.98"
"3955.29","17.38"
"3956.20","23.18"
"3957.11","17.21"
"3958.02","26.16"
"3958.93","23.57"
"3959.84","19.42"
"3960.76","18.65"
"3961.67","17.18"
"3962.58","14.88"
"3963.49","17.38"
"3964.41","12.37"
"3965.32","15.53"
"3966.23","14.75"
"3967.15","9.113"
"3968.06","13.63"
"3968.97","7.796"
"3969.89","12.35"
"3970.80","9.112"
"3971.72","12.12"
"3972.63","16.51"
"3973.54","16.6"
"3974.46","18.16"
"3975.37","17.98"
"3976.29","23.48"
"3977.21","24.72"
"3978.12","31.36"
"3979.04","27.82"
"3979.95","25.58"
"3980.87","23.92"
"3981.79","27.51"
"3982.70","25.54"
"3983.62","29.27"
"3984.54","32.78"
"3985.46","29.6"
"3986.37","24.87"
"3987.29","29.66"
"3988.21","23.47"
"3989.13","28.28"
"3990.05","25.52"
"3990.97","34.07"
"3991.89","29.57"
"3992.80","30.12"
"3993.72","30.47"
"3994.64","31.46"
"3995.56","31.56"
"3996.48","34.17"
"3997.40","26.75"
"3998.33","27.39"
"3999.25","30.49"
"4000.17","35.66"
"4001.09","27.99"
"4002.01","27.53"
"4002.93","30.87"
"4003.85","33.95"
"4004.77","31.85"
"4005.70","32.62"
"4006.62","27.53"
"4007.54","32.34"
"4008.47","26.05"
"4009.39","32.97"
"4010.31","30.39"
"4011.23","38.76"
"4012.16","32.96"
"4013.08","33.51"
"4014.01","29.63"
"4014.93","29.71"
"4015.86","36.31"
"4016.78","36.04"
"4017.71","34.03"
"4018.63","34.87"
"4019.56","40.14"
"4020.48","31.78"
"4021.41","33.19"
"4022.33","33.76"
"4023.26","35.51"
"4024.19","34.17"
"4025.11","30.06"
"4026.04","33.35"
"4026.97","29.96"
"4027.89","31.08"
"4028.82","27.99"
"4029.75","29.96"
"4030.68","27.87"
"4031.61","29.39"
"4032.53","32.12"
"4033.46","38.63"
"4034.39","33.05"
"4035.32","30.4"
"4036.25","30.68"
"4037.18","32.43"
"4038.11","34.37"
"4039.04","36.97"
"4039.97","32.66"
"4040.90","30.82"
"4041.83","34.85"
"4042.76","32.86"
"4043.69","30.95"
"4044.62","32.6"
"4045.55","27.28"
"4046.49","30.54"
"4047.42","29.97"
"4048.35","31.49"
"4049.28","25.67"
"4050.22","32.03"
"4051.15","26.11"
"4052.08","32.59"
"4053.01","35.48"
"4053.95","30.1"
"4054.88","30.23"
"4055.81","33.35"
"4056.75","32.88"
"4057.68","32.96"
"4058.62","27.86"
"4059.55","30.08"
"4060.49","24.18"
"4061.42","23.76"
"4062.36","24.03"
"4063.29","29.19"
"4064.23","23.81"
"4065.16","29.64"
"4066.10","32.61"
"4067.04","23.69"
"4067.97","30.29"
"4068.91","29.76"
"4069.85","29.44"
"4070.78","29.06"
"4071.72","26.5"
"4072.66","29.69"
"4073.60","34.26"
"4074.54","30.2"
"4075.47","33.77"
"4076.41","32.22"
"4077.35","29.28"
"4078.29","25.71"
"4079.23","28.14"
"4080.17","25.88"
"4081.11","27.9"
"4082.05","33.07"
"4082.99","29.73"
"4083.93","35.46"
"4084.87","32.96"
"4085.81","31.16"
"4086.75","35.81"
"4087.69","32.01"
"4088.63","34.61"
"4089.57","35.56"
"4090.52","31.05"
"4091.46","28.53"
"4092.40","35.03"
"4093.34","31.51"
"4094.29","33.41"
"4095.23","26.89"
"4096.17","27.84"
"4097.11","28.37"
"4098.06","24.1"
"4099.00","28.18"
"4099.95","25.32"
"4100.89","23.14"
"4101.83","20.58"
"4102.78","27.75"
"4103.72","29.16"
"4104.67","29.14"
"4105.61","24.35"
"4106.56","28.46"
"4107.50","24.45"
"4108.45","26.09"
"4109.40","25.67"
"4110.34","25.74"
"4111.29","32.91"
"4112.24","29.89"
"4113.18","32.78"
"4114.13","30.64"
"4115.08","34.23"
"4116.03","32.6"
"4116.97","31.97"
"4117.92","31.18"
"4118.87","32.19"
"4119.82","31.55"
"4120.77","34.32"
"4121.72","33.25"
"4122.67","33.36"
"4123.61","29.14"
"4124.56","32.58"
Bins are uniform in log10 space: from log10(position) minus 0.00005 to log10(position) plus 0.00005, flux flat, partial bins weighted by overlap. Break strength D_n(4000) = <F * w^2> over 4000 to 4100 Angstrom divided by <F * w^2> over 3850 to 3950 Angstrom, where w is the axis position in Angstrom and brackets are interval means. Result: 1.73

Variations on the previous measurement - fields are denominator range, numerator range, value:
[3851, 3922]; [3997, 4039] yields 1.68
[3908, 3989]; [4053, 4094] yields 1.61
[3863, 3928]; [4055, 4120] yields 1.58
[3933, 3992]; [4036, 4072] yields 1.57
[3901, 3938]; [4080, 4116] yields 1.63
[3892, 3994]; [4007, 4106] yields 1.56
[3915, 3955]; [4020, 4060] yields 1.79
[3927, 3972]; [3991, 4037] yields 1.97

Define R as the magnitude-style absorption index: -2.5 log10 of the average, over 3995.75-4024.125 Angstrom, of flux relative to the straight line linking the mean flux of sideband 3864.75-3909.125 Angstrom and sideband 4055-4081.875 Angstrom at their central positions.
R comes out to -0.23 mag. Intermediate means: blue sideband 19.8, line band 32.3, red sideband 29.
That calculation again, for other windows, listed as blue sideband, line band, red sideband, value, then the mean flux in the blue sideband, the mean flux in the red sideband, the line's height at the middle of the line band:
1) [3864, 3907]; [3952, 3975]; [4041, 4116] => 0.34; 19.4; 29.6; 23.5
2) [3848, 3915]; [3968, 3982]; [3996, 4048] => 0.41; 20.1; 32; 28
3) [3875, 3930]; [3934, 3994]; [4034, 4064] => 0.22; 20.9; 30.6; 25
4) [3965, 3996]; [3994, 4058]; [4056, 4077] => -0.21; 23.1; 29.1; 26.3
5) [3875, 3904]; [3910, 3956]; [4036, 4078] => 0.16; 19.7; 30.3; 22.5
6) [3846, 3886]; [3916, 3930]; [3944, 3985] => -0.03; 18.5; 20.5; 19.7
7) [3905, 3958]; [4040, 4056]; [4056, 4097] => -0.11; 19.9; 30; 28.1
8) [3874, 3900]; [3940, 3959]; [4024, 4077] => 0.12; 19.6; 30.5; 23.8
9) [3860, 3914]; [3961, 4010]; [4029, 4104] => 0.05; 20.2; 30.2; 25.7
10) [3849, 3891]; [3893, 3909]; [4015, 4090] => -0.11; 18.4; 31.2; 20.6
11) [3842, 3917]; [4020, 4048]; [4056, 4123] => -0.18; 20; 29.6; 27.1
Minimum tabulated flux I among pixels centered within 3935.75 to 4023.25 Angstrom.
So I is 7.796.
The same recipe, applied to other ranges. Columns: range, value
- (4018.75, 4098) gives 23.69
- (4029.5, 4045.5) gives 27.87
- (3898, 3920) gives 16.66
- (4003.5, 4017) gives 26.05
